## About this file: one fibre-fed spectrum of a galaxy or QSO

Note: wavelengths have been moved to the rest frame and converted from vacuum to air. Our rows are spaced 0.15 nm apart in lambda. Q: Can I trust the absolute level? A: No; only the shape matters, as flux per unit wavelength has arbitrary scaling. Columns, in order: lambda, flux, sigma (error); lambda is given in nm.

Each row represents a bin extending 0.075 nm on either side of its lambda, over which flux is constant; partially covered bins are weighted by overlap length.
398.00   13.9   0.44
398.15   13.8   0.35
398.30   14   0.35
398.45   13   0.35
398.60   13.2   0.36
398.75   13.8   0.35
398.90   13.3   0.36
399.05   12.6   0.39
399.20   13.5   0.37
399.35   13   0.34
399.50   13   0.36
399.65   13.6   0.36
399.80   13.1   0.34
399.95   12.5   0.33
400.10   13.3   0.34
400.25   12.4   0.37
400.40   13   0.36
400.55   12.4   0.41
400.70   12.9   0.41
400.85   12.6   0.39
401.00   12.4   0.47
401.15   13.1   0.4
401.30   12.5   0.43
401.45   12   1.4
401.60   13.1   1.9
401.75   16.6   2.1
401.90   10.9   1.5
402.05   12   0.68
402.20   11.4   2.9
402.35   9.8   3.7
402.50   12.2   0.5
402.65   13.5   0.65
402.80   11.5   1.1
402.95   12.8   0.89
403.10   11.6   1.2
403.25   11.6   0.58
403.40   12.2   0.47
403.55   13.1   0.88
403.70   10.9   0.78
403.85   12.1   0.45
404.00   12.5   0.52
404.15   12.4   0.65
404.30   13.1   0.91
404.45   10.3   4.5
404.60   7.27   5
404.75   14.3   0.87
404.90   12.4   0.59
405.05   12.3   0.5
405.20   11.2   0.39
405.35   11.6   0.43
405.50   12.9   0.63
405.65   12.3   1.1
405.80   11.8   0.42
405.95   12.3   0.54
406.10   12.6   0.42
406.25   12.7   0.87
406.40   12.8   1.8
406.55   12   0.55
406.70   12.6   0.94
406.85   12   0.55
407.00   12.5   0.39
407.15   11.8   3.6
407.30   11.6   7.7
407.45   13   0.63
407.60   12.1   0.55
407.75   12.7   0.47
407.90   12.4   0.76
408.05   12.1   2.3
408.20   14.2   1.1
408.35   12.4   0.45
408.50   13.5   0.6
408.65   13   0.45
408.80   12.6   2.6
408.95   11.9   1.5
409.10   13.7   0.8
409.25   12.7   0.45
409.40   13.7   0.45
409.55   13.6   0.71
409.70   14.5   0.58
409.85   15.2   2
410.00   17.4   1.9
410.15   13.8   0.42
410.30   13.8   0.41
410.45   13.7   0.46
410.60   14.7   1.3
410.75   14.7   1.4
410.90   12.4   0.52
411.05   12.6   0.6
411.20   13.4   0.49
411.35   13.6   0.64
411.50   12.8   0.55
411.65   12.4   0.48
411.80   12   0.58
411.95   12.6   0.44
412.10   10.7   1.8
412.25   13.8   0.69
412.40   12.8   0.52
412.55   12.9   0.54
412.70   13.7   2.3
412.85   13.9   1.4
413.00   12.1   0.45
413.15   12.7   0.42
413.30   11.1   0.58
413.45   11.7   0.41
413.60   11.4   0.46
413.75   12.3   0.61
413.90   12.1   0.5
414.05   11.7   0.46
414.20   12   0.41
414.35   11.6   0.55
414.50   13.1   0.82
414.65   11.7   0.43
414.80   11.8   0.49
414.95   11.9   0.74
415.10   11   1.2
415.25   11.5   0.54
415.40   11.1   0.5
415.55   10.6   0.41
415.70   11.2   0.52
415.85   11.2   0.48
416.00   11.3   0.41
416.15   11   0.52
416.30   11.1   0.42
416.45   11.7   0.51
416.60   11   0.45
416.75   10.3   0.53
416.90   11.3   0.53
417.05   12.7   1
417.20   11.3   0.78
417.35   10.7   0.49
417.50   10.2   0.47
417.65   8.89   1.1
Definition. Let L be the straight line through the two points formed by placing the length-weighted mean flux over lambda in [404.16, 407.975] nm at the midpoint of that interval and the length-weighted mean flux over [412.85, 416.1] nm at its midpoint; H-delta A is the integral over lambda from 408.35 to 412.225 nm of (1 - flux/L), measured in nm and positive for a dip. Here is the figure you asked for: -0.479 nm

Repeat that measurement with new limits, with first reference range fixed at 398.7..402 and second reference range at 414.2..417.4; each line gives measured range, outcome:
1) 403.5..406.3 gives 0.116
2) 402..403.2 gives 0.085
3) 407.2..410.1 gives -0.275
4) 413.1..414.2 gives -0.021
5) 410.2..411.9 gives -0.199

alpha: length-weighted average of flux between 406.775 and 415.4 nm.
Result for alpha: 12.8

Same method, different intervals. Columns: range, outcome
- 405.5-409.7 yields 12.7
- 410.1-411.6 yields 13.5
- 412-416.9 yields 11.8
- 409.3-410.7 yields 14.5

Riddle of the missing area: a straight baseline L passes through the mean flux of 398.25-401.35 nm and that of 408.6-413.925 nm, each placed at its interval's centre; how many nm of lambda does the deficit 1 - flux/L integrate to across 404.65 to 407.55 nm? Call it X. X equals 0.169 nm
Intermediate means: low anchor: 13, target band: 12.3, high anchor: 13.1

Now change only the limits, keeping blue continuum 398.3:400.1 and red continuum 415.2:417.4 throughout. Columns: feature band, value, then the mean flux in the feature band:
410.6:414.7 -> -0.327 nm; 12.6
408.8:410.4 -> -0.265 nm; 14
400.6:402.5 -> 0.071 nm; 12.4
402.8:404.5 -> 0.083 nm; 12.1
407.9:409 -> -0.063 nm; 12.8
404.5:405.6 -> 0.072 nm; 11.7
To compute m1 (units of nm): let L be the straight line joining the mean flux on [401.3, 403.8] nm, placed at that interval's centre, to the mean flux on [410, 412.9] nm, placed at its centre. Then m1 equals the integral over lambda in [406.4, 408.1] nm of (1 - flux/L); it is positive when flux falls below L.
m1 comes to 0.065 nm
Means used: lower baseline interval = 12.2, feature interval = 12.3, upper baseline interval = 13.3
